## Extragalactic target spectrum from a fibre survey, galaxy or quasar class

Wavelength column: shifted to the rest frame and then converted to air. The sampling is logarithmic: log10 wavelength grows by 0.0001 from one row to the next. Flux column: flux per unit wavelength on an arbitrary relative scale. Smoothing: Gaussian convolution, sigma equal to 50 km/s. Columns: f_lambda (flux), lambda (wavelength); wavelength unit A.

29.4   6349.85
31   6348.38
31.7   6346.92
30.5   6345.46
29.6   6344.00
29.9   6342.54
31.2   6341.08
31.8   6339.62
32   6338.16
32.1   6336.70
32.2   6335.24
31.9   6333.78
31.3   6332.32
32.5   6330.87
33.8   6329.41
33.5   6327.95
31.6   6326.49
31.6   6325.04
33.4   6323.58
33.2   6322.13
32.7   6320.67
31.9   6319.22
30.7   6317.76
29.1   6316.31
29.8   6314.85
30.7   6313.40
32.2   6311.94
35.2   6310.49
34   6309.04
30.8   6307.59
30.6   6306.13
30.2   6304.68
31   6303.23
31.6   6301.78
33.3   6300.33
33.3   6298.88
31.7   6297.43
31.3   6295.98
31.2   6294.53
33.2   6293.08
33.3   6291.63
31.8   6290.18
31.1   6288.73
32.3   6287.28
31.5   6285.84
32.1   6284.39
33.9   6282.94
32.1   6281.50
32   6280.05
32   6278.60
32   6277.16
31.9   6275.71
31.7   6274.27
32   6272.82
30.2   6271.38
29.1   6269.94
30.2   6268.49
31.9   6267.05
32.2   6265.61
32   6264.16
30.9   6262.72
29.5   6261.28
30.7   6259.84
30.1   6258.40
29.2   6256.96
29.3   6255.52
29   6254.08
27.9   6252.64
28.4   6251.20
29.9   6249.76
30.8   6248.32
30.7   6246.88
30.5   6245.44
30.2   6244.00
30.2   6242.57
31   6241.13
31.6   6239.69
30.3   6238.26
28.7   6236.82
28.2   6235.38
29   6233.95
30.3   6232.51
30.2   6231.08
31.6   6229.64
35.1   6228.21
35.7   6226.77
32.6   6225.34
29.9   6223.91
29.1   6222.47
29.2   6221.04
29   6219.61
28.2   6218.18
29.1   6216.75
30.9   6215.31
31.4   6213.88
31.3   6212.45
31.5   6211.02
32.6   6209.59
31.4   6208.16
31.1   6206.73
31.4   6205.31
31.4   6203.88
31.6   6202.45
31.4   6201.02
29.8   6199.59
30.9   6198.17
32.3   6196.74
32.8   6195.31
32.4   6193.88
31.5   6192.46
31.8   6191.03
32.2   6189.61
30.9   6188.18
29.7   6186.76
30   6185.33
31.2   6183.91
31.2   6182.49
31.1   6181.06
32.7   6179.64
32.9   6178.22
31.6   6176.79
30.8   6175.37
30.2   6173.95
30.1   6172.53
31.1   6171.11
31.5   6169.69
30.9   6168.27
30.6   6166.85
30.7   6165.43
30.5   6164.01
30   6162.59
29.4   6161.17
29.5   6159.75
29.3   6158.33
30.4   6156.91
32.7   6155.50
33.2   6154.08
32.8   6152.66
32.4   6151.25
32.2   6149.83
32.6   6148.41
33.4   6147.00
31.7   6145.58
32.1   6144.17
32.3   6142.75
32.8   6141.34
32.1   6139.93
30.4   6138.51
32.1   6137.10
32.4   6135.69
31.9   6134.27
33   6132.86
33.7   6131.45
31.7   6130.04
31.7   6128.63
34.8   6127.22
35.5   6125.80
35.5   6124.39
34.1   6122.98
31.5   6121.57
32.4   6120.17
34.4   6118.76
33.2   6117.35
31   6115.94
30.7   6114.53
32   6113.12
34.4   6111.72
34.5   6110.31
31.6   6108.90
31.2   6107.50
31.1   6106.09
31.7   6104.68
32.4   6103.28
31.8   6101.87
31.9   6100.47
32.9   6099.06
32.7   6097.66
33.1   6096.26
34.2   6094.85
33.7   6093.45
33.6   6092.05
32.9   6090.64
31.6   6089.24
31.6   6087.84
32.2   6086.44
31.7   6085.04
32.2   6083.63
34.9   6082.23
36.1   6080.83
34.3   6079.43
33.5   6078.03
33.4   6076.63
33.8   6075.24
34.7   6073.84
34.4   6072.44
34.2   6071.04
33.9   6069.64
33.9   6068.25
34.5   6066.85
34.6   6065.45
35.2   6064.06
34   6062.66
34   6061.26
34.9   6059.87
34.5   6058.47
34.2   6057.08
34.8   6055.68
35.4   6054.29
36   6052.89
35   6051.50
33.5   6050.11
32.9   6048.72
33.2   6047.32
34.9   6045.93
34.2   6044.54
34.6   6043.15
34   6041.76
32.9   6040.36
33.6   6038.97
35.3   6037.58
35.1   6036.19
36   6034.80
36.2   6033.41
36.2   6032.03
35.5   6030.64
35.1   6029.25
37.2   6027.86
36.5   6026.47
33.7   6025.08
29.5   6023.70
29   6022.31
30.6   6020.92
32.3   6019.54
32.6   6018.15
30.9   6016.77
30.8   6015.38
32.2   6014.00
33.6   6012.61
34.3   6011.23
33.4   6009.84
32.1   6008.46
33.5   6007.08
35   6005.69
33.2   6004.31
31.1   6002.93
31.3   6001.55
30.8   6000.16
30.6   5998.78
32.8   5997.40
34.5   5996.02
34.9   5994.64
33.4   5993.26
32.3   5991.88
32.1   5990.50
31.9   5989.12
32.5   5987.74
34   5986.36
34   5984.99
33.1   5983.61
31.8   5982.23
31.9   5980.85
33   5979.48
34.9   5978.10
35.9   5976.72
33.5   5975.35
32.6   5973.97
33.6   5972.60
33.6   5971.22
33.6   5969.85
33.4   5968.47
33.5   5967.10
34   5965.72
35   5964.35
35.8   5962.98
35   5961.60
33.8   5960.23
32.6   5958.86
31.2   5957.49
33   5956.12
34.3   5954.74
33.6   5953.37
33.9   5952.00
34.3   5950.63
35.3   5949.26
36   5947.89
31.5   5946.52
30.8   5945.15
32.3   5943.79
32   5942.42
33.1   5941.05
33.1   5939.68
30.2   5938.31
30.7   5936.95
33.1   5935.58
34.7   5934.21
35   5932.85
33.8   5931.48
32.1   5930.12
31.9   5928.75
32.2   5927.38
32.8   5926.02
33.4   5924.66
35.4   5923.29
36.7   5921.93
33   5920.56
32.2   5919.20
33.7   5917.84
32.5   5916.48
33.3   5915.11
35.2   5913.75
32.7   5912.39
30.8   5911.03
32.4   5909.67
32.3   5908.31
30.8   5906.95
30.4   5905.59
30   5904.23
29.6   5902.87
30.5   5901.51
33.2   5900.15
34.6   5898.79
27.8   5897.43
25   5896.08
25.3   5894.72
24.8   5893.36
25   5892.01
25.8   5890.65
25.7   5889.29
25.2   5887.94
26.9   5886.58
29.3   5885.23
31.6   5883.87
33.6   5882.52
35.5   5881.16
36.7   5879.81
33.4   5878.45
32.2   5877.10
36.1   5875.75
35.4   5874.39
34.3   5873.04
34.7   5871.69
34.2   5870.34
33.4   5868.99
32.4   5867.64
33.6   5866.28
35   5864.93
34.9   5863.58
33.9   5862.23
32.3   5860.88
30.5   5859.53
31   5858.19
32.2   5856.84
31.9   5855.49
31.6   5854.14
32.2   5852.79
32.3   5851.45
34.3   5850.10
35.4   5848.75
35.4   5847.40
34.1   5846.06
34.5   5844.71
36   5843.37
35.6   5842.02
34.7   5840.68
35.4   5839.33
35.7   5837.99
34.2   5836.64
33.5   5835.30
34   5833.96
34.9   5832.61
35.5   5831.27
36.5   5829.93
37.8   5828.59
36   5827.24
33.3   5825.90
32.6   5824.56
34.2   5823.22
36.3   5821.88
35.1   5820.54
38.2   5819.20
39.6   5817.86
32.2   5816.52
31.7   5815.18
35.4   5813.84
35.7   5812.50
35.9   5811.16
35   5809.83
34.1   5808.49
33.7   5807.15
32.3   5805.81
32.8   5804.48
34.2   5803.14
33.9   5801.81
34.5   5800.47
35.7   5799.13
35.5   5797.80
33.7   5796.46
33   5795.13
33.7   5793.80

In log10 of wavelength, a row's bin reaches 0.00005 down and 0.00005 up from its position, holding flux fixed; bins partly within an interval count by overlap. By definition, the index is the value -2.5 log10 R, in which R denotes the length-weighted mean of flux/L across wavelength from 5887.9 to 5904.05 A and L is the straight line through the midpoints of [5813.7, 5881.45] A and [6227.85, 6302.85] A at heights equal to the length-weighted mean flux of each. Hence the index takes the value 0.21 mag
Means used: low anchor 34.3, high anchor 31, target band 27.9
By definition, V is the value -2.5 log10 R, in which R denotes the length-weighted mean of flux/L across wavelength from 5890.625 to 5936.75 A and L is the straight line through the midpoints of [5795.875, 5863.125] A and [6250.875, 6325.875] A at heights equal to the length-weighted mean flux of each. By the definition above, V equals 0.07 mag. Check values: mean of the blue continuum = 34.3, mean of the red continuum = 31.4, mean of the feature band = 31.6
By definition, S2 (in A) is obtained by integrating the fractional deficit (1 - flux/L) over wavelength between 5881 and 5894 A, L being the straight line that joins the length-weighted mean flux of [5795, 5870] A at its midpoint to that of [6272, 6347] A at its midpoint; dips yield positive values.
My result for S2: 2.27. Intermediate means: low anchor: 34.3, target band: 28.1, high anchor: 31.9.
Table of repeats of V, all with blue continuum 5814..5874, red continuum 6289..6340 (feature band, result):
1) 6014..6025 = 0.08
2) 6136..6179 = 0.05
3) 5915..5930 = 0.02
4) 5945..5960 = 0.01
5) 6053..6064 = -0.04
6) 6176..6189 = 0.05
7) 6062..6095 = -0.02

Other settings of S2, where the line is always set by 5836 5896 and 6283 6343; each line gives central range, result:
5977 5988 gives -0.3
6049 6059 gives -0.8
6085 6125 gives -0.6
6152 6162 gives 0.3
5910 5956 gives -1.3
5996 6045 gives -1.7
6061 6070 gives -0.6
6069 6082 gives -0.9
